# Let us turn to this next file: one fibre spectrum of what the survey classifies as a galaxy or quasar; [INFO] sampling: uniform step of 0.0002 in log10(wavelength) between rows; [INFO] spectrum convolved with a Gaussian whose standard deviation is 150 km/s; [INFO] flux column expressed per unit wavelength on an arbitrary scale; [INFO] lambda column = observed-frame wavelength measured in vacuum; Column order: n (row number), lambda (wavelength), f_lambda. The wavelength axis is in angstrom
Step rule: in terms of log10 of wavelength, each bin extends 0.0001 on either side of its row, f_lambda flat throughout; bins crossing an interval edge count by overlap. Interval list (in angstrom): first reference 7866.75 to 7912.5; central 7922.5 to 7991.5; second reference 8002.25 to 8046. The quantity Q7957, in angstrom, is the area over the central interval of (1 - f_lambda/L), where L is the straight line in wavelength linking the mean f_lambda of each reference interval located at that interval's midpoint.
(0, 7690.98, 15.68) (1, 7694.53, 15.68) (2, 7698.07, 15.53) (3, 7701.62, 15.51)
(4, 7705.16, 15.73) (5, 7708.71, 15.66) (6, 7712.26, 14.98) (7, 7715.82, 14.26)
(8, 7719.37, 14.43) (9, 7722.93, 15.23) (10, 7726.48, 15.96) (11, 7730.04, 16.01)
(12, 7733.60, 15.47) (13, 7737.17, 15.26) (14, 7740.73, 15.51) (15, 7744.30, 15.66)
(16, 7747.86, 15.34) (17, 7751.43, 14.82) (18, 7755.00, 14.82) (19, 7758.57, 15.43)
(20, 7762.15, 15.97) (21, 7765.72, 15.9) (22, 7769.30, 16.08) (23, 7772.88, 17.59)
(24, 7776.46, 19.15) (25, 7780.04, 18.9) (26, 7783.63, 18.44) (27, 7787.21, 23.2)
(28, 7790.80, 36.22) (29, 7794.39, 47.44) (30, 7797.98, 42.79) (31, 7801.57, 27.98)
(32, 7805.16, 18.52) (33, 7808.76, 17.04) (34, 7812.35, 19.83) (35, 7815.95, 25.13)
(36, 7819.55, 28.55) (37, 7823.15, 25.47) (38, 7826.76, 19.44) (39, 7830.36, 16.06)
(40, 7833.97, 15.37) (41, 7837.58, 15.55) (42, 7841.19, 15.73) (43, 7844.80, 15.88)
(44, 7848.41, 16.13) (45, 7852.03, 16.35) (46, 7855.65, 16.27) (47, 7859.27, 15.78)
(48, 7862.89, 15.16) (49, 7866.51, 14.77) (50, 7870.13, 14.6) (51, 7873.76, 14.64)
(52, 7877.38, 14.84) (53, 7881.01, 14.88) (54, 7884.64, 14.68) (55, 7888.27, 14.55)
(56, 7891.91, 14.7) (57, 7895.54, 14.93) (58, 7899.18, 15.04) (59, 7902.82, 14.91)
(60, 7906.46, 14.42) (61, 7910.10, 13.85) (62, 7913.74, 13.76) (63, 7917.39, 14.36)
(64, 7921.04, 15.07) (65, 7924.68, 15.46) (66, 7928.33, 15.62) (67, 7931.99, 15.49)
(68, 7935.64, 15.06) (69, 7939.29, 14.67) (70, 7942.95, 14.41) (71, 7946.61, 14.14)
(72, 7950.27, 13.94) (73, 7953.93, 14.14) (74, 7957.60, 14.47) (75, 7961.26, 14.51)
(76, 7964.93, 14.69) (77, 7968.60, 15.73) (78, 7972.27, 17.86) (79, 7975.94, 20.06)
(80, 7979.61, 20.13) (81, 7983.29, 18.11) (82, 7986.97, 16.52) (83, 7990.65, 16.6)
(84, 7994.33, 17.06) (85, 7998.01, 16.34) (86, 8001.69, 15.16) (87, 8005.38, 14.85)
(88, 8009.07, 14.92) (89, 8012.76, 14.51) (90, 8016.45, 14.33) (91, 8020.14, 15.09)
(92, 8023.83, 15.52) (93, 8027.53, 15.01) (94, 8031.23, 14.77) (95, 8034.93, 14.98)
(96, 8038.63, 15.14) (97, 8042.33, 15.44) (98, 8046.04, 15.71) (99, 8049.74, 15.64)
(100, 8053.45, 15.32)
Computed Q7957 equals -4.8 angstrom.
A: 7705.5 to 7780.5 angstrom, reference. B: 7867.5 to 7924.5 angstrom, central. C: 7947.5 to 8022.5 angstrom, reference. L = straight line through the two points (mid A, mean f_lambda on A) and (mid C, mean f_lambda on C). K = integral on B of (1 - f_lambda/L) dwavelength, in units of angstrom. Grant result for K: 4.4 angstrom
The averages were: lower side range 15.8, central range 14.6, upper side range 15.9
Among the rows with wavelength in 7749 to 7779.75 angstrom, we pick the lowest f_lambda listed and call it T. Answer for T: 14.82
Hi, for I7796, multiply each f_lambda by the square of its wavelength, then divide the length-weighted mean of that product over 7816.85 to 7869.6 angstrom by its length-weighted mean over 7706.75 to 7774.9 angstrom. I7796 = 1.2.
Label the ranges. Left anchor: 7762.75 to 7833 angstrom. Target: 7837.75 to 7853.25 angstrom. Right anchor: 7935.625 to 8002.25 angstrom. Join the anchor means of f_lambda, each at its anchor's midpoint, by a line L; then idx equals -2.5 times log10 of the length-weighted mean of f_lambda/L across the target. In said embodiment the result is 0.32 mag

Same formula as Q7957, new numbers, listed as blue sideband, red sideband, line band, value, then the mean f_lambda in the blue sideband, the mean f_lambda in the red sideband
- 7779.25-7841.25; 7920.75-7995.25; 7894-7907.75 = 3.09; 24.3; 15.9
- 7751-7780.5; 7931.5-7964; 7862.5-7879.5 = 0.63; 16.5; 14.5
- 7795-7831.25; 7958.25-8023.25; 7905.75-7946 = 9.71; 25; 16.2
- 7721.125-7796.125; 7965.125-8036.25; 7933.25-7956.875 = 3.35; 19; 16.2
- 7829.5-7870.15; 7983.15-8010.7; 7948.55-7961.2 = 1.37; 15.7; 16.1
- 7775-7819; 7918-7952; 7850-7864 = 3.55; 26.3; 14.9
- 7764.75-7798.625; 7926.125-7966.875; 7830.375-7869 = 9.55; 25.2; 14.7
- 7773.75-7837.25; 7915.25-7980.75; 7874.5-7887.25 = 3.18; 24.4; 15.5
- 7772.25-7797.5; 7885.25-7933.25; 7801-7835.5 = 3.89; 27.1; 14.8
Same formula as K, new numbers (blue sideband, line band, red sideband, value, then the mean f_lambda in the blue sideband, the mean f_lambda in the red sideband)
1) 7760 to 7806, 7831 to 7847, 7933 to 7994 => 4.5 angstrom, 24.5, 16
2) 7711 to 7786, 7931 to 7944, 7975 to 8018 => 1.2 angstrom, 16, 16.5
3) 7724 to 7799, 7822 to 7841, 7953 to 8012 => 1.0 angstrom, 20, 16.3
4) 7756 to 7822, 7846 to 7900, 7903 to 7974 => 10.0 angstrom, 23.5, 14.8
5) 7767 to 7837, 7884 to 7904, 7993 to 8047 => 5.3 angstrom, 23.6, 15.2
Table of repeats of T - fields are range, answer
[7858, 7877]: 14.6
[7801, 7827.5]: 17.04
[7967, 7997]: 15.73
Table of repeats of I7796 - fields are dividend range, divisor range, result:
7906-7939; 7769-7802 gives 0.56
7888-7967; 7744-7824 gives 0.68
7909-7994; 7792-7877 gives 0.78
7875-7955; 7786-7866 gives 0.68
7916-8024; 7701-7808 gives 0.85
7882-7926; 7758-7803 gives 0.62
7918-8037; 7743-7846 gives 0.78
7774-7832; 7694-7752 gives 1.67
